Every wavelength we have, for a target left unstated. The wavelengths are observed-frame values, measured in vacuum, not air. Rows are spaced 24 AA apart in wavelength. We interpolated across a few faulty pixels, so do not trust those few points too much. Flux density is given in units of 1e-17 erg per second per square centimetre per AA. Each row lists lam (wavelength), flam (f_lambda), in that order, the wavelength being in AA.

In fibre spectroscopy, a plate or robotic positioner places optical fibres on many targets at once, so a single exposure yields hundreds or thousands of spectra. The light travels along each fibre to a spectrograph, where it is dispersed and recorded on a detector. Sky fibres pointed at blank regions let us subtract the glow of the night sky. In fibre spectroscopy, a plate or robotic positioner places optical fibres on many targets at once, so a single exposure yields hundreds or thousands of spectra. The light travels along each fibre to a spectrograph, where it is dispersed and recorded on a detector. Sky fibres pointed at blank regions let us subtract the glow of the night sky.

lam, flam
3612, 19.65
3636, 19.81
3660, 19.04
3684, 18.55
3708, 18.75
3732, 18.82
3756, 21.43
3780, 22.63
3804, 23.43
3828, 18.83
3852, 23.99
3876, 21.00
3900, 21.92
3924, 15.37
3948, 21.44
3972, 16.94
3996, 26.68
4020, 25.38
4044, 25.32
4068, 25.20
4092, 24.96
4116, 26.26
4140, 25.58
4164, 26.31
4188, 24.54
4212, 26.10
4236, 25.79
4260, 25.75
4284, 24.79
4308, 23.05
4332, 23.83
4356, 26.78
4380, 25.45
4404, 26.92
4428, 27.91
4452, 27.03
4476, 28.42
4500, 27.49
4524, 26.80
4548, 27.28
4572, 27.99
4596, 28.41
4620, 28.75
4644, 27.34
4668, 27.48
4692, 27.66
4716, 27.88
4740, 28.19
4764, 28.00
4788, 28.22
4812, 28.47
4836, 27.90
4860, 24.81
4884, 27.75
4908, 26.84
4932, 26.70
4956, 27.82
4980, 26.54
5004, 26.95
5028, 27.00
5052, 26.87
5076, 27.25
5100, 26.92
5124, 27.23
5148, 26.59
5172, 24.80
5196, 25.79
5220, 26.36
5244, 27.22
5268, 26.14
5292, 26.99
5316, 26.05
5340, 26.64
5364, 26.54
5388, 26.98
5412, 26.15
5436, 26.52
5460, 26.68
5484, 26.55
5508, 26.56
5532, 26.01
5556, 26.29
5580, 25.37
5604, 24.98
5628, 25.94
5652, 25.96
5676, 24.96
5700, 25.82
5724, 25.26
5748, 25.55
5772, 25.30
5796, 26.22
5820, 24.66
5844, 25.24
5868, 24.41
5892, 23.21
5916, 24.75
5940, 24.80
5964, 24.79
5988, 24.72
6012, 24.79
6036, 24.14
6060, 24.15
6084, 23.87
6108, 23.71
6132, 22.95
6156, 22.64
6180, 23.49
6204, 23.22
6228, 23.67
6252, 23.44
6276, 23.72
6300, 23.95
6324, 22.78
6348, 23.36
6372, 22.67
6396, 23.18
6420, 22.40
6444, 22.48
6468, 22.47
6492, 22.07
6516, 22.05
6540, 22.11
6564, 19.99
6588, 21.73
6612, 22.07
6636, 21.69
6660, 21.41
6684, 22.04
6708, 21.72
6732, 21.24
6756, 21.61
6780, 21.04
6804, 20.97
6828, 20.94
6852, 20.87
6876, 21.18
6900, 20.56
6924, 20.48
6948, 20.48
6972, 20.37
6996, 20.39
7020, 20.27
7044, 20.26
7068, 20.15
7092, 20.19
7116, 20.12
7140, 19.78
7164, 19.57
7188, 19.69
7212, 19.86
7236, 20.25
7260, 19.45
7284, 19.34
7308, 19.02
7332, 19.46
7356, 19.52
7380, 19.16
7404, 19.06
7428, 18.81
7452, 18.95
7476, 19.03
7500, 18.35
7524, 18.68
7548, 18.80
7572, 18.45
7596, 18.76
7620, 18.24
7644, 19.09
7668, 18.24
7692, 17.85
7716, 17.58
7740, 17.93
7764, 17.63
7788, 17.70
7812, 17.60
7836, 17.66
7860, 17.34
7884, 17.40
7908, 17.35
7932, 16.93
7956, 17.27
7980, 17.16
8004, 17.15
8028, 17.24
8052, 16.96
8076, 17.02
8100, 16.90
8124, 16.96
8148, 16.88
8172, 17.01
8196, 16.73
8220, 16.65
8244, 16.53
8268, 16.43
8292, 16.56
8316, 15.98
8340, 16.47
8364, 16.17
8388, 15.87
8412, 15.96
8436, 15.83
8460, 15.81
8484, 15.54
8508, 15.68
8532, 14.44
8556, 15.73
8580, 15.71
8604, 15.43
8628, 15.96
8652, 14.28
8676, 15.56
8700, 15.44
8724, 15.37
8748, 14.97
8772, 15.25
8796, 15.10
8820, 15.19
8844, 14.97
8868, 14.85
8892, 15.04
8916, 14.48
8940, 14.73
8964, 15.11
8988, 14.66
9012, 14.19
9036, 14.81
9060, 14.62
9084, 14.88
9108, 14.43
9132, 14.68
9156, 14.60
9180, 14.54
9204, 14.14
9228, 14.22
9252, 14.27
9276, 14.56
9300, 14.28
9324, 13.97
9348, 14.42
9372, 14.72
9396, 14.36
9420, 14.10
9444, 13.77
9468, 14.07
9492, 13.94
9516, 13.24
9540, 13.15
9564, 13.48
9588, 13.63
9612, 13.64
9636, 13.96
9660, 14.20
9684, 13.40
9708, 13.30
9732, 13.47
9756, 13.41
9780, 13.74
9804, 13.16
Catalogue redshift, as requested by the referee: -0.001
